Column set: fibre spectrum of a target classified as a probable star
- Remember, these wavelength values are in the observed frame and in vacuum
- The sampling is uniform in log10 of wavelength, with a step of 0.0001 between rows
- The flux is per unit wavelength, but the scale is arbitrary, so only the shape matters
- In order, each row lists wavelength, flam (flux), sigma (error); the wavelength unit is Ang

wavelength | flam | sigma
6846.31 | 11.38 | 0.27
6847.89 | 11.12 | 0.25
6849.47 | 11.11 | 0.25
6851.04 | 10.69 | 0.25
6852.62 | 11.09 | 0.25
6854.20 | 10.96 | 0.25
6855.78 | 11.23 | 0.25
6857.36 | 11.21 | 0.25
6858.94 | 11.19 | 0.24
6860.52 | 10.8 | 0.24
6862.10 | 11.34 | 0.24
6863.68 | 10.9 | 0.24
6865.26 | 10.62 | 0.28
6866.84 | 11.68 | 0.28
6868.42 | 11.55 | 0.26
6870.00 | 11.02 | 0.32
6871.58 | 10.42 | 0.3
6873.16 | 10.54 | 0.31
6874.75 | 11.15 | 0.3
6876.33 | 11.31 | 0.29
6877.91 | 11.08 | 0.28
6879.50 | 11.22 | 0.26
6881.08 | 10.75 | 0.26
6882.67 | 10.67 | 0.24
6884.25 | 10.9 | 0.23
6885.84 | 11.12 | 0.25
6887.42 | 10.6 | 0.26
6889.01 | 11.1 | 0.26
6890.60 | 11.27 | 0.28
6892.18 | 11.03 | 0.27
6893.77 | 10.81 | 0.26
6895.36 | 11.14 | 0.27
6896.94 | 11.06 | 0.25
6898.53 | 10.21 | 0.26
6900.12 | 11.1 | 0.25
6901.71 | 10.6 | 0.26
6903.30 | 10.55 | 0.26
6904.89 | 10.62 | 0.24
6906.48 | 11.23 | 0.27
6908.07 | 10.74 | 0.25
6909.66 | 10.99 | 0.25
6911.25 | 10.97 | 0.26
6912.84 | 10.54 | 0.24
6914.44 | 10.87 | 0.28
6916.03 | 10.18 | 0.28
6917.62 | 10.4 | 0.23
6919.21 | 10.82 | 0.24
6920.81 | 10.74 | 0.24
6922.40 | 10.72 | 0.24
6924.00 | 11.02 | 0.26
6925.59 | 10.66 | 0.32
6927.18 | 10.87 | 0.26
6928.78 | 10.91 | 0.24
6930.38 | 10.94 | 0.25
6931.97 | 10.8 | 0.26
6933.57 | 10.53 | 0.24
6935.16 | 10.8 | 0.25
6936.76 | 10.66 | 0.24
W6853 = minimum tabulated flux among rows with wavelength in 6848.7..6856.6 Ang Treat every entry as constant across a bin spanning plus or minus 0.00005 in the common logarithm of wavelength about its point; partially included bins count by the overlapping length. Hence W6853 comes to 10.69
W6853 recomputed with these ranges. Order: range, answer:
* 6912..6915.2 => 10.54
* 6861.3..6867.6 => 10.62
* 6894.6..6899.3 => 10.21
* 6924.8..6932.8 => 10.66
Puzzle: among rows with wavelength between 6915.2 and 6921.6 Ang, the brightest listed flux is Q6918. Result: 10.82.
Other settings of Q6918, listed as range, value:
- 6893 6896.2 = 11.14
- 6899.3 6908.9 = 11.23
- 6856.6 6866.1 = 11.34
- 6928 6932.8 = 10.94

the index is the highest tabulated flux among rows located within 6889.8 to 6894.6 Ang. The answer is 11.27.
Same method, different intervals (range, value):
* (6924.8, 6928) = 10.87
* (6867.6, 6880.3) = 11.55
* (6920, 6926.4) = 11.02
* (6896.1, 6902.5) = 11.1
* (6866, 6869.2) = 11.68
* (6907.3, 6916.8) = 10.99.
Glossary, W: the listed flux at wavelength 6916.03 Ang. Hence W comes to 10.18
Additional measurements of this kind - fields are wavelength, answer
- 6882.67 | 10.67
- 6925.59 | 10.66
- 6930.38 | 10.94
